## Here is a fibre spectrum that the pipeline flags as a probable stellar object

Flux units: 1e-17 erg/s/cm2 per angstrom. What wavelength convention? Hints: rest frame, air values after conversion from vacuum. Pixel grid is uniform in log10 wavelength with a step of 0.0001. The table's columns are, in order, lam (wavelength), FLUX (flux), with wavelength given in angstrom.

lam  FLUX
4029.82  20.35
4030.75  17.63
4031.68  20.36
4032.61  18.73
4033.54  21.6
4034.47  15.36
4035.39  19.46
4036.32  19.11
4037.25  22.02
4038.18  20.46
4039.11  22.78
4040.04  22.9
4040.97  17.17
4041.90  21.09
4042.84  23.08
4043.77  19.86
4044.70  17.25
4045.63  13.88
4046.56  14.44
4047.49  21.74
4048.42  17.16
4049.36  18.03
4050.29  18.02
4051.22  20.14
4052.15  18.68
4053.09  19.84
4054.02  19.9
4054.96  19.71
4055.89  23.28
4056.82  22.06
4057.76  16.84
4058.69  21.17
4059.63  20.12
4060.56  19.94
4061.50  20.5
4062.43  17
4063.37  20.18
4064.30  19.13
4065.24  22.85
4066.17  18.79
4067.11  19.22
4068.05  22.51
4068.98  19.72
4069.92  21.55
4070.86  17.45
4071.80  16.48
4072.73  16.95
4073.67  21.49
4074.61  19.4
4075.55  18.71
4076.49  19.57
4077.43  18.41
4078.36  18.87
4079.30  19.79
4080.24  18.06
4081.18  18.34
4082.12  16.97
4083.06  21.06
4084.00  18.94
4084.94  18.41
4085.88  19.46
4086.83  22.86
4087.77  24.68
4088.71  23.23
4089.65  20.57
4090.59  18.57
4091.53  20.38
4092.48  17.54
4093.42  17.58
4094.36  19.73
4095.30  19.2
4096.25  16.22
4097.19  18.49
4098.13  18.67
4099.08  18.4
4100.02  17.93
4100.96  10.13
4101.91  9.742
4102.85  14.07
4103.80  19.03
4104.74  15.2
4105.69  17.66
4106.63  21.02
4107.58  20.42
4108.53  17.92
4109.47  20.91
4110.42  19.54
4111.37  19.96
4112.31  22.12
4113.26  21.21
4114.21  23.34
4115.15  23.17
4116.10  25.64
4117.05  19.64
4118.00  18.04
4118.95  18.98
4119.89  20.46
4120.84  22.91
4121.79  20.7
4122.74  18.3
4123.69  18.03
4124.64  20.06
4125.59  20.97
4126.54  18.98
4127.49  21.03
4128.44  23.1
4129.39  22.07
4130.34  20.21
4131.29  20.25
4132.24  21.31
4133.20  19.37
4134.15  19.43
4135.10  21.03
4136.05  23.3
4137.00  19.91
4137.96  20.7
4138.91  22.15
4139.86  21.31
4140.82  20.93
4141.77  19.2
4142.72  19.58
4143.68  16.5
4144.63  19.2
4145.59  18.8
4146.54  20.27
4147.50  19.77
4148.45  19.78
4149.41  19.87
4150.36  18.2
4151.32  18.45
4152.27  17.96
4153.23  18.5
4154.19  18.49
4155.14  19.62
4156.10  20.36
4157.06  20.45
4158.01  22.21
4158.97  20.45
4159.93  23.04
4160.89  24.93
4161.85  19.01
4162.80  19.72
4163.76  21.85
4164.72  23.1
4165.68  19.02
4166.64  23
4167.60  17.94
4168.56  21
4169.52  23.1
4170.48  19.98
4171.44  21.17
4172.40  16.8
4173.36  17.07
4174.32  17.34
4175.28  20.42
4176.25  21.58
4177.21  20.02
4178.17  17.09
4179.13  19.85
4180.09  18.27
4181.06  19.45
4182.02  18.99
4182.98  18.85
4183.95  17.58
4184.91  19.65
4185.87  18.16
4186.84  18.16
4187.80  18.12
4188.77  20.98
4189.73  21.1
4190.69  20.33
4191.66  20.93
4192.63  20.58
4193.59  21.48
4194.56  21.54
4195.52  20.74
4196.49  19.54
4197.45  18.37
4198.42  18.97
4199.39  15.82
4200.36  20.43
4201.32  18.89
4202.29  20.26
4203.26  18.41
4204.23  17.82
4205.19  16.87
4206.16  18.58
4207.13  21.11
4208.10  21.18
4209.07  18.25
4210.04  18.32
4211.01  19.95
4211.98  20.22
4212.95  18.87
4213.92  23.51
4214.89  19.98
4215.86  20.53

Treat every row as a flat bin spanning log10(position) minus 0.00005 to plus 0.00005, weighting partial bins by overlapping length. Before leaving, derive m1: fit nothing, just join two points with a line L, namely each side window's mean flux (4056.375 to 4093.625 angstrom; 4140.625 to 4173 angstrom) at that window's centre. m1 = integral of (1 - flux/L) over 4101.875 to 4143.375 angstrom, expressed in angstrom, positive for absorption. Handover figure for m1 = -0.6 angstrom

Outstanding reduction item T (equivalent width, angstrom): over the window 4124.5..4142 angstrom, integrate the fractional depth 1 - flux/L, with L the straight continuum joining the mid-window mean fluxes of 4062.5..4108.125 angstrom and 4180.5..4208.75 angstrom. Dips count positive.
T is -1.6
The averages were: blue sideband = 18.8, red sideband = 19.4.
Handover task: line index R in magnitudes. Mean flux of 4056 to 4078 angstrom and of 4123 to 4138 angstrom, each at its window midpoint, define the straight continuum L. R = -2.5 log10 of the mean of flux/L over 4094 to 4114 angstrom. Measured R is 0.12 mag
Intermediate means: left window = 19.6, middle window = 18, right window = 20.6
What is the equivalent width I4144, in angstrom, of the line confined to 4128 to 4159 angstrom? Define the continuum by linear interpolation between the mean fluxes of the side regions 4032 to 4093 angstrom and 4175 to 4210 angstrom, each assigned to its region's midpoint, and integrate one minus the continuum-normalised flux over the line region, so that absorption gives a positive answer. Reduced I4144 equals -0.98 angstrom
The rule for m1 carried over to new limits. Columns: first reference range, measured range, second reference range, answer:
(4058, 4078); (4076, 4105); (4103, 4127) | 2.03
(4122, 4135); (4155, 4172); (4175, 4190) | -1.33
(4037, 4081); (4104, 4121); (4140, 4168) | -0.50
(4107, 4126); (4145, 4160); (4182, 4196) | 0.41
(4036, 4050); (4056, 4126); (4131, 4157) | 0.66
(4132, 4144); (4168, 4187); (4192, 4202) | 0.64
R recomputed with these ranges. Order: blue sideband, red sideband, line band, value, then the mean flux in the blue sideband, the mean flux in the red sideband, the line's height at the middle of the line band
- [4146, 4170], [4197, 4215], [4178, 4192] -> 0.03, 20.4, 19.2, 19.7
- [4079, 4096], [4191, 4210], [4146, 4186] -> -0.02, 19.7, 19.4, 19.5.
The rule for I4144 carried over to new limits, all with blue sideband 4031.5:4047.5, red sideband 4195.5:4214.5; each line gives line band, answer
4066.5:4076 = 0.0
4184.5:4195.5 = -0.5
